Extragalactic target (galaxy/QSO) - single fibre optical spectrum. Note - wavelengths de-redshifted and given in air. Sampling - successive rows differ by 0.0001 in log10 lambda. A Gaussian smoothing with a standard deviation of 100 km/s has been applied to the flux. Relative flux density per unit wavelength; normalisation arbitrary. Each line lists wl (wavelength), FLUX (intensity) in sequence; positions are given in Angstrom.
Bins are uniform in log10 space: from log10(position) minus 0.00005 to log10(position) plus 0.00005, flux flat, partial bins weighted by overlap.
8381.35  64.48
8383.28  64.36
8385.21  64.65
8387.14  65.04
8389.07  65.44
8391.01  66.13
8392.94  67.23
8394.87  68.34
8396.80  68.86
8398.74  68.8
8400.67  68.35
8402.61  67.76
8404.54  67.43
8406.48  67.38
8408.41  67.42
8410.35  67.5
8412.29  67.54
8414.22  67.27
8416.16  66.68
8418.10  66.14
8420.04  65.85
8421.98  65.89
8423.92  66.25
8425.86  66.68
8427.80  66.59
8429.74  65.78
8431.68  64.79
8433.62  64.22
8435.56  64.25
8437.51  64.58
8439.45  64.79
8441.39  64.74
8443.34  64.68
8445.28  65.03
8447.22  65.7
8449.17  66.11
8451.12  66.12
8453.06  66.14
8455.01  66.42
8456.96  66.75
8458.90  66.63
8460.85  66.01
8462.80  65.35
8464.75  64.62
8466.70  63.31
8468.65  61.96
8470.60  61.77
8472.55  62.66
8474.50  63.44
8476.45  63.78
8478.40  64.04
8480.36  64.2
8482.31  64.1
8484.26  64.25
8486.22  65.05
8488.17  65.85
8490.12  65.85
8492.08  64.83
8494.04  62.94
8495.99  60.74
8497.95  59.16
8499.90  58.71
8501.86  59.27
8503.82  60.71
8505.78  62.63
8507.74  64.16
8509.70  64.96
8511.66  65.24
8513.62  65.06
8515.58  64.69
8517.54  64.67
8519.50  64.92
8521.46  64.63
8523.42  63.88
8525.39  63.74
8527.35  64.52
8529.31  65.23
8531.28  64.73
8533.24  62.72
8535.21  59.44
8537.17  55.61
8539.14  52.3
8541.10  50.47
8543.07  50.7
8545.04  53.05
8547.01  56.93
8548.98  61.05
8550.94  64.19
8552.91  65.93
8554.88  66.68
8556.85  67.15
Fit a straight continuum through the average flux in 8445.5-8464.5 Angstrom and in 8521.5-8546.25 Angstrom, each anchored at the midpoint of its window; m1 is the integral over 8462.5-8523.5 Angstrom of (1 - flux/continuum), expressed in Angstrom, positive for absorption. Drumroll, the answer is -0.8 Angstrom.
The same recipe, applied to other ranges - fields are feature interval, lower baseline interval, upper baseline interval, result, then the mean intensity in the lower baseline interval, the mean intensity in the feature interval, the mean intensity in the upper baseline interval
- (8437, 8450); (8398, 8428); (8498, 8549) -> 0.1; 67.1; 65.1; 60.9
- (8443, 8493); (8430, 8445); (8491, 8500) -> -1.4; 64.7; 64.8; 61.6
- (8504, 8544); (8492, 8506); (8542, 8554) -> -1.3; 60.8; 61.7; 58.6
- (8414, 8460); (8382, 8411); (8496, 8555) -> -0.4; 66.9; 65.7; 61.2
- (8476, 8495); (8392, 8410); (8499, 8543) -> -0.3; 67.9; 64.5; 61.7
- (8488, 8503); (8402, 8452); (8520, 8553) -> 0.1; 66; 62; 59.9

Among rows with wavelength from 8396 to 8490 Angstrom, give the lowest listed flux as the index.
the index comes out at 61.77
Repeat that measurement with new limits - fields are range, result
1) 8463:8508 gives 58.71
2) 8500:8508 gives 59.27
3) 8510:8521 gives 64.67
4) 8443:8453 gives 64.68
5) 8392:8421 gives 65.85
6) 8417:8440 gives 64.22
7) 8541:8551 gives 50.47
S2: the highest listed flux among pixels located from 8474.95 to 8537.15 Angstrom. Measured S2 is 65.85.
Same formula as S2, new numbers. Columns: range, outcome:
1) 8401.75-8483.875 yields 67.76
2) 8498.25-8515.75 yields 65.24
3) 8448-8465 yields 66.75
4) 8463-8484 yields 64.62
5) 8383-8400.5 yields 68.86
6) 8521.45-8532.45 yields 65.23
